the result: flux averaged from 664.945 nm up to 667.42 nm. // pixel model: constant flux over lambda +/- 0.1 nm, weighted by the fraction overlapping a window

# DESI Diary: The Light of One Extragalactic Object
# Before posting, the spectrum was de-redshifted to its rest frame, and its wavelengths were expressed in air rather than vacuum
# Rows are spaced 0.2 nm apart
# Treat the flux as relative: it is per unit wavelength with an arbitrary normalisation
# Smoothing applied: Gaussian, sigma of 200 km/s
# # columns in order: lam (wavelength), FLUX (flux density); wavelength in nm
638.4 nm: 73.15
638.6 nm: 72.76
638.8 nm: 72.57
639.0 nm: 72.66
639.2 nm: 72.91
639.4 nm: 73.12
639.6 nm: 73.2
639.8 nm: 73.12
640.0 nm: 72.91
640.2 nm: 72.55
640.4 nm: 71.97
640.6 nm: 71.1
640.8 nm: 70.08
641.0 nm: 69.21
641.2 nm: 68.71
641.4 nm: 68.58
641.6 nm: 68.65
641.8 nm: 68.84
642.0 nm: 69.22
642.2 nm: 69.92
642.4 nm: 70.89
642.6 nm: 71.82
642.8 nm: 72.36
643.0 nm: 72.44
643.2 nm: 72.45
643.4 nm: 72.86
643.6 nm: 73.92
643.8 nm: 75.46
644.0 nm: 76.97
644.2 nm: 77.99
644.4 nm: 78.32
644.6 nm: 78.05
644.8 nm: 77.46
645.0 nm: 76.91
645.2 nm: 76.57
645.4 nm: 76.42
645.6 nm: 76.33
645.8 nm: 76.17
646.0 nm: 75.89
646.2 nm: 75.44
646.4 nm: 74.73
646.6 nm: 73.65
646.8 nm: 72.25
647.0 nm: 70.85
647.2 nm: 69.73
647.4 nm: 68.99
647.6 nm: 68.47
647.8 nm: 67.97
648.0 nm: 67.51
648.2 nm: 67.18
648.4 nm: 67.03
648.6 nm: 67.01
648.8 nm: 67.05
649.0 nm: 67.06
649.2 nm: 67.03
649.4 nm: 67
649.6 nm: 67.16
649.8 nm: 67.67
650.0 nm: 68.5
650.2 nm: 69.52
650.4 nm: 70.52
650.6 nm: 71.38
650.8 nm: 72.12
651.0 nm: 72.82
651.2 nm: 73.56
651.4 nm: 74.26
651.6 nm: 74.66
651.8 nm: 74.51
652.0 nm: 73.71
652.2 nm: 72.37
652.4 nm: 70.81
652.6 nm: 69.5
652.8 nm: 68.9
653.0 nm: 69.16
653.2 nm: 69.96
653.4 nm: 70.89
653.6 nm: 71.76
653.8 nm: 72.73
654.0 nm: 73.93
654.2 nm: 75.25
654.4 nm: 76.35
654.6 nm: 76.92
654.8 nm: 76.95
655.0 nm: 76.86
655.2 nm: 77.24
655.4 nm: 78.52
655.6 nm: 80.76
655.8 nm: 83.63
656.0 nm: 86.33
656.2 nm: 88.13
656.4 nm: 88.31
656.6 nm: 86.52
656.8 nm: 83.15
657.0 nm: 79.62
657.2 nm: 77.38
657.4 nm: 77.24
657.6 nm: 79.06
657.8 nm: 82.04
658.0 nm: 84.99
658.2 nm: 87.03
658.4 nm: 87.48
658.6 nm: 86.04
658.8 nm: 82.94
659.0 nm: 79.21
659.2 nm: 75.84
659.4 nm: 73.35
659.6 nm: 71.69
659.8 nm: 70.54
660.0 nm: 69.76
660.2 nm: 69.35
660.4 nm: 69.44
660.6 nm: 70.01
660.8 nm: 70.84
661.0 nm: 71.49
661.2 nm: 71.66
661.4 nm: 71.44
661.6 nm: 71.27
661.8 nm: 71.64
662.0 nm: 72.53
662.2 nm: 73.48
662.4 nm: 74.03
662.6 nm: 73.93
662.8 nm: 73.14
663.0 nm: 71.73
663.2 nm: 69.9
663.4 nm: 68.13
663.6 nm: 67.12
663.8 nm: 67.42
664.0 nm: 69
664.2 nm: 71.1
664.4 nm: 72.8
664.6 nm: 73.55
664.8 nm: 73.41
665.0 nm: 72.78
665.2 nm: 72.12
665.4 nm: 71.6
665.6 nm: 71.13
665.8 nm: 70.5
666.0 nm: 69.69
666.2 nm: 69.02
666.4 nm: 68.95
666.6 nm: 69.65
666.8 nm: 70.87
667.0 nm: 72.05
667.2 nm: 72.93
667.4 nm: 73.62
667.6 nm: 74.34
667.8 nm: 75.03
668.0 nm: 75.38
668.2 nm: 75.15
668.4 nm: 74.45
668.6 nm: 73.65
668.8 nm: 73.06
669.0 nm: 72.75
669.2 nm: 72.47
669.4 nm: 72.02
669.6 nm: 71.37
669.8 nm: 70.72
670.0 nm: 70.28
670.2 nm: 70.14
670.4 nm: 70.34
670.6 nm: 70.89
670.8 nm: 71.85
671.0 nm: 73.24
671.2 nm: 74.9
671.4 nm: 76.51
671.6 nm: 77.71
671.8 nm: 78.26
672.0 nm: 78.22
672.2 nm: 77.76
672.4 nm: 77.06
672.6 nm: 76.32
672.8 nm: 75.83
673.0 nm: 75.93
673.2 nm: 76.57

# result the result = 71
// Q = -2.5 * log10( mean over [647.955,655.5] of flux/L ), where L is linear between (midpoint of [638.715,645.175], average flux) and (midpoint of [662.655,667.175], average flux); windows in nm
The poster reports 0.01 mag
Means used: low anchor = 72.8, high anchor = 70.8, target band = 71.5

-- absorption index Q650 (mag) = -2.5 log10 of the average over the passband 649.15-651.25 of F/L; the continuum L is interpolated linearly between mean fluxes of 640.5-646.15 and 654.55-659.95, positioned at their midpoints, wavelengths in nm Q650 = 0.11 mag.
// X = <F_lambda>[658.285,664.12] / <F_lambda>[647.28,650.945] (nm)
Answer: 1.07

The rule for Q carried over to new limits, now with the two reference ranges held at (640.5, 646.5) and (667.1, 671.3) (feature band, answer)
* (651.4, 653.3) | 0.024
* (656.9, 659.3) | -0.119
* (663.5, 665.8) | 0.028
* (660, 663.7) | 0.028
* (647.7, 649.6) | 0.095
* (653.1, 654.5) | 0.003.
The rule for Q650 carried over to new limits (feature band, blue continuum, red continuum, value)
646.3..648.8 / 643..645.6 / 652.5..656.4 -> 0.098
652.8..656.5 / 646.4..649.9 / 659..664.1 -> -0.107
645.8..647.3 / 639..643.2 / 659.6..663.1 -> -0.032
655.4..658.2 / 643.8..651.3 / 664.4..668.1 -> -0.153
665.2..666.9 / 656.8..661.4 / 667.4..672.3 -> 0.068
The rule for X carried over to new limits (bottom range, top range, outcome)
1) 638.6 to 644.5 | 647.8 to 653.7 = 0.97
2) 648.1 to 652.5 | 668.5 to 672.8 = 1.05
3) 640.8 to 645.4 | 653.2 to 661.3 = 1.06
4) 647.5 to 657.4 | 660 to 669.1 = 0.97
